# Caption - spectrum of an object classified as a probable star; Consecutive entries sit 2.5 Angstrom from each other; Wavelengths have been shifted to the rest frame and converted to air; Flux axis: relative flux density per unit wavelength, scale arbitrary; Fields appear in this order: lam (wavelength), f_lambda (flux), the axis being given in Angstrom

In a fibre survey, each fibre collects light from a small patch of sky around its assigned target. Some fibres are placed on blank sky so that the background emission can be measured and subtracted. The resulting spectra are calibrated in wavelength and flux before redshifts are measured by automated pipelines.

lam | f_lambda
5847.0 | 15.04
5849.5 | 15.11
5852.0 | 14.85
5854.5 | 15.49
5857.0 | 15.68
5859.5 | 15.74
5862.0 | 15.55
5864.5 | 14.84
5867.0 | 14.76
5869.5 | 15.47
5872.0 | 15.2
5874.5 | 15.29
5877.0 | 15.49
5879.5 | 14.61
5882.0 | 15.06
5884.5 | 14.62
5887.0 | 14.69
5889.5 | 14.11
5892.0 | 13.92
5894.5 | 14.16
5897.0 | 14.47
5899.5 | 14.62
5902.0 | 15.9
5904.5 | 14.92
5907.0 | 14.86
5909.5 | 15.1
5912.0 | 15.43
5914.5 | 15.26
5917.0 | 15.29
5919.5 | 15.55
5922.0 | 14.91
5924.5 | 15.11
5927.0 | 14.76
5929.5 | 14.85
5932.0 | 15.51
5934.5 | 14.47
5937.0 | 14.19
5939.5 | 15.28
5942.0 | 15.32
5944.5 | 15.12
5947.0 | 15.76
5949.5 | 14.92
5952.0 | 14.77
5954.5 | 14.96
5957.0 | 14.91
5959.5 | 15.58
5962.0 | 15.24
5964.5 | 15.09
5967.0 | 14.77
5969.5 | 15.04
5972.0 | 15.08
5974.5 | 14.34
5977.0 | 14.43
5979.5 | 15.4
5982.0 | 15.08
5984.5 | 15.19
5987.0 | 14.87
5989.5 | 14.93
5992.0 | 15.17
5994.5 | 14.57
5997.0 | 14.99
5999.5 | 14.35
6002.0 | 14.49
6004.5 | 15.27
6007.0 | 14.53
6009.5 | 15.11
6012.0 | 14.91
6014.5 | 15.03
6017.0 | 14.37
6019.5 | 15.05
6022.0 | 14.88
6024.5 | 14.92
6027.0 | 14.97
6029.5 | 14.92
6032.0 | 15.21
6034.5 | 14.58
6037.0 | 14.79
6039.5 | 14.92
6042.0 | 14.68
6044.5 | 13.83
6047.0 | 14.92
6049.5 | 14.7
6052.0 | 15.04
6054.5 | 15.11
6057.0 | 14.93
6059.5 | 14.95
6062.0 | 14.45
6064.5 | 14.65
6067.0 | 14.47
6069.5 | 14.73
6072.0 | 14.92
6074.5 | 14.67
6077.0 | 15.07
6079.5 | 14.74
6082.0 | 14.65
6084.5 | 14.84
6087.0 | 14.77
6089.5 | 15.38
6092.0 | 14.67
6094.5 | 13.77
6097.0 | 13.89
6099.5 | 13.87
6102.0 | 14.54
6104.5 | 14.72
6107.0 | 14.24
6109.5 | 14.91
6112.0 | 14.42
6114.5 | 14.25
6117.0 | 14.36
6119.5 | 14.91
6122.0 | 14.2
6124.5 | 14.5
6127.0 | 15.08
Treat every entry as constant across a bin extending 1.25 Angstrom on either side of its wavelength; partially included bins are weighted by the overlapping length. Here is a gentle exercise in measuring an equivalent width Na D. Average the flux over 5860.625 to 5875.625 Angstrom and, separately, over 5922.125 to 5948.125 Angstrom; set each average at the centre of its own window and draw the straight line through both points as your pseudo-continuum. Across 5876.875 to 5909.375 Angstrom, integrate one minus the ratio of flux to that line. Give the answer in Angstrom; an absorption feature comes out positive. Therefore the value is 0.9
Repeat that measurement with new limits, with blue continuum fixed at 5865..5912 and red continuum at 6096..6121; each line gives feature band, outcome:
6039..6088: -0.8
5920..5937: -0.1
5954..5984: -0.6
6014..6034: -0.4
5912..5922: -0.3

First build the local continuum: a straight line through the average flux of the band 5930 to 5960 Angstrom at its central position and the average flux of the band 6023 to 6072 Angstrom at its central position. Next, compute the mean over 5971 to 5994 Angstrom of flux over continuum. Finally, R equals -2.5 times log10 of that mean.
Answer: 0.001 mag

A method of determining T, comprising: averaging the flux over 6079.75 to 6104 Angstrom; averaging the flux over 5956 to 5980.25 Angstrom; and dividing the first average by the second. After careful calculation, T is 1.0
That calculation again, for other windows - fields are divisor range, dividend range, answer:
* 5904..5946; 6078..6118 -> 0.96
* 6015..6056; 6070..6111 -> 0.99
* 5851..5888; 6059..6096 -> 0.97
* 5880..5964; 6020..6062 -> 0.99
